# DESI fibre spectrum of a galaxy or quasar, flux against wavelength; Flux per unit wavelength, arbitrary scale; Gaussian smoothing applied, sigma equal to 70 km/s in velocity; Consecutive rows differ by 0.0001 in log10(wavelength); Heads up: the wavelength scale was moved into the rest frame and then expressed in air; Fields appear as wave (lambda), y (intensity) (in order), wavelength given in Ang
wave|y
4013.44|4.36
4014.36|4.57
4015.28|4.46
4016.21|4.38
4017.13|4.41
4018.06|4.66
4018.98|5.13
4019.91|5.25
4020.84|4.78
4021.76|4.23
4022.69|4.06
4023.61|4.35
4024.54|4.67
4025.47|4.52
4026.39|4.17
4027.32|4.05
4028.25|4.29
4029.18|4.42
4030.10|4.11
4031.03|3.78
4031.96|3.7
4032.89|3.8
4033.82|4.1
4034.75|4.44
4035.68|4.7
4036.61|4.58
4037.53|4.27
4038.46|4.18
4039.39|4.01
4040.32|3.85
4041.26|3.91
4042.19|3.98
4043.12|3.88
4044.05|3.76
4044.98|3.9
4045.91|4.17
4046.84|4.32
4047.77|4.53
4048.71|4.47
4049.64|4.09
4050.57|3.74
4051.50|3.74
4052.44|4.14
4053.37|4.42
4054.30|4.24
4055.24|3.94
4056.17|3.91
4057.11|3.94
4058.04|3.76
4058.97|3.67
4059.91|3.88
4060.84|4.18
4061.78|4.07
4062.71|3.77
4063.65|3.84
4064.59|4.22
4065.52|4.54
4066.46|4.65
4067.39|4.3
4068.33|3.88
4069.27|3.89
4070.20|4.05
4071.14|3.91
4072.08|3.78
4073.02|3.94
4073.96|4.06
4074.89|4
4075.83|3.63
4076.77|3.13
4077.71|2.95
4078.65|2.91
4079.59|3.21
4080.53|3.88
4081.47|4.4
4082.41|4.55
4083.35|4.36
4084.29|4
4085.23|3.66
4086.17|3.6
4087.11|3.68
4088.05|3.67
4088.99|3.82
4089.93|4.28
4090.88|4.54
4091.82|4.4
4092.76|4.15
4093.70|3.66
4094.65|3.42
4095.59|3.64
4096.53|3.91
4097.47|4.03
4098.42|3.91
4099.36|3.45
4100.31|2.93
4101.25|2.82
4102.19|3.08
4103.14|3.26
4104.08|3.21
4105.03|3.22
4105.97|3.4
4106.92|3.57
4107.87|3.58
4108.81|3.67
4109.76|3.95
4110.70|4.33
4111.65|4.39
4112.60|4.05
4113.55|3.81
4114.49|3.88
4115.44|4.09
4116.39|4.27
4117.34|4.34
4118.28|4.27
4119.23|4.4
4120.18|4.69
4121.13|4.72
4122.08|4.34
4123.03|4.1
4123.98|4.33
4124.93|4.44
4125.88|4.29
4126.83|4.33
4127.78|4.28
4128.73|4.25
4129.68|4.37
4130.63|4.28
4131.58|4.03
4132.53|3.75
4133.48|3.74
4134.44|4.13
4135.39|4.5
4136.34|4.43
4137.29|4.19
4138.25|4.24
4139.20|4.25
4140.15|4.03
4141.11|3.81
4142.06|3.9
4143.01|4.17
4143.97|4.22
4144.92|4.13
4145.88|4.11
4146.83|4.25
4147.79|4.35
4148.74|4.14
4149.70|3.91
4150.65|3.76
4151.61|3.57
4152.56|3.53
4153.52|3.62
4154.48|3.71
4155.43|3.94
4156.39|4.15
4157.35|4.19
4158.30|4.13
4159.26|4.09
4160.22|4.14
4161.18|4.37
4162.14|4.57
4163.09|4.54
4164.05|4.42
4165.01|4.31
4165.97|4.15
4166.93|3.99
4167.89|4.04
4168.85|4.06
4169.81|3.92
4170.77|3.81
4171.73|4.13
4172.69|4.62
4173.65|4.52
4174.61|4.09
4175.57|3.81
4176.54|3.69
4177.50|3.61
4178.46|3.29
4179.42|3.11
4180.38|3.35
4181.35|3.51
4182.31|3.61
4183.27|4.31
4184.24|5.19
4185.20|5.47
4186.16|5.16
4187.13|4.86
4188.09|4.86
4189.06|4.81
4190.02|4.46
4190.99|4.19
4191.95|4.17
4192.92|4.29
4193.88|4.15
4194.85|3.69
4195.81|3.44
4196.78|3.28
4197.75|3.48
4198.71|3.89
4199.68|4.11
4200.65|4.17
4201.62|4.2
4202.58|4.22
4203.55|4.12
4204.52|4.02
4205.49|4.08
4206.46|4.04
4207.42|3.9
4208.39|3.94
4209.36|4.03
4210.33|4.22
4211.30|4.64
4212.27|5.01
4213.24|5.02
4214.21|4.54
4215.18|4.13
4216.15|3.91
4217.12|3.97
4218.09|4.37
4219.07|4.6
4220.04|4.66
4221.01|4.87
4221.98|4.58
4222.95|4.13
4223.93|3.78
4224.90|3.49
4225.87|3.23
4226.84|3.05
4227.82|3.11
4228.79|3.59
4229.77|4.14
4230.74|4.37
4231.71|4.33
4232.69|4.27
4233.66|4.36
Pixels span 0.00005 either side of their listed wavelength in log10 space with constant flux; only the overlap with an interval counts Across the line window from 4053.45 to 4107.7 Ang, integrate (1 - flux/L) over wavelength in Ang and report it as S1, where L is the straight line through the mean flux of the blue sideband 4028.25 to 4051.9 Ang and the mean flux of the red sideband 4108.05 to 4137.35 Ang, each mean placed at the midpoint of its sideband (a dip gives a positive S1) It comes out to 4.6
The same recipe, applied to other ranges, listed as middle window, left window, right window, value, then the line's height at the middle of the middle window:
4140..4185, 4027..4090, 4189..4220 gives 0.9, 4.11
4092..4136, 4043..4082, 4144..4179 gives 0.6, 4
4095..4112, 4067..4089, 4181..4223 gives 1.4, 3.9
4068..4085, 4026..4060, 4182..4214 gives 1.3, 4.12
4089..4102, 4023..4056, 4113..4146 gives 1.3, 4.18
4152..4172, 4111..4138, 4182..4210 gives 0.7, 4.23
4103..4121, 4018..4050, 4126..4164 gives 0.9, 4.15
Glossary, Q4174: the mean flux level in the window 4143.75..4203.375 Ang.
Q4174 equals 4.09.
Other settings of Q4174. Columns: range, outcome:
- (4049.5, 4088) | 3.91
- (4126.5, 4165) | 4.12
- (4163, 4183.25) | 3.93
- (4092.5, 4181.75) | 3.98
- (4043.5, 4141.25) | 3.97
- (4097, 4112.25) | 3.55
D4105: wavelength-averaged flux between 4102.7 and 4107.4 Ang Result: 3.33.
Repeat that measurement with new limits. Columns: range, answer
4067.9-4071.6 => 3.93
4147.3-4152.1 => 3.95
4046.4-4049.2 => 4.43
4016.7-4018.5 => 4.52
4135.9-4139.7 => 4.28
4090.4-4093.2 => 4.36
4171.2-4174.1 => 4.41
